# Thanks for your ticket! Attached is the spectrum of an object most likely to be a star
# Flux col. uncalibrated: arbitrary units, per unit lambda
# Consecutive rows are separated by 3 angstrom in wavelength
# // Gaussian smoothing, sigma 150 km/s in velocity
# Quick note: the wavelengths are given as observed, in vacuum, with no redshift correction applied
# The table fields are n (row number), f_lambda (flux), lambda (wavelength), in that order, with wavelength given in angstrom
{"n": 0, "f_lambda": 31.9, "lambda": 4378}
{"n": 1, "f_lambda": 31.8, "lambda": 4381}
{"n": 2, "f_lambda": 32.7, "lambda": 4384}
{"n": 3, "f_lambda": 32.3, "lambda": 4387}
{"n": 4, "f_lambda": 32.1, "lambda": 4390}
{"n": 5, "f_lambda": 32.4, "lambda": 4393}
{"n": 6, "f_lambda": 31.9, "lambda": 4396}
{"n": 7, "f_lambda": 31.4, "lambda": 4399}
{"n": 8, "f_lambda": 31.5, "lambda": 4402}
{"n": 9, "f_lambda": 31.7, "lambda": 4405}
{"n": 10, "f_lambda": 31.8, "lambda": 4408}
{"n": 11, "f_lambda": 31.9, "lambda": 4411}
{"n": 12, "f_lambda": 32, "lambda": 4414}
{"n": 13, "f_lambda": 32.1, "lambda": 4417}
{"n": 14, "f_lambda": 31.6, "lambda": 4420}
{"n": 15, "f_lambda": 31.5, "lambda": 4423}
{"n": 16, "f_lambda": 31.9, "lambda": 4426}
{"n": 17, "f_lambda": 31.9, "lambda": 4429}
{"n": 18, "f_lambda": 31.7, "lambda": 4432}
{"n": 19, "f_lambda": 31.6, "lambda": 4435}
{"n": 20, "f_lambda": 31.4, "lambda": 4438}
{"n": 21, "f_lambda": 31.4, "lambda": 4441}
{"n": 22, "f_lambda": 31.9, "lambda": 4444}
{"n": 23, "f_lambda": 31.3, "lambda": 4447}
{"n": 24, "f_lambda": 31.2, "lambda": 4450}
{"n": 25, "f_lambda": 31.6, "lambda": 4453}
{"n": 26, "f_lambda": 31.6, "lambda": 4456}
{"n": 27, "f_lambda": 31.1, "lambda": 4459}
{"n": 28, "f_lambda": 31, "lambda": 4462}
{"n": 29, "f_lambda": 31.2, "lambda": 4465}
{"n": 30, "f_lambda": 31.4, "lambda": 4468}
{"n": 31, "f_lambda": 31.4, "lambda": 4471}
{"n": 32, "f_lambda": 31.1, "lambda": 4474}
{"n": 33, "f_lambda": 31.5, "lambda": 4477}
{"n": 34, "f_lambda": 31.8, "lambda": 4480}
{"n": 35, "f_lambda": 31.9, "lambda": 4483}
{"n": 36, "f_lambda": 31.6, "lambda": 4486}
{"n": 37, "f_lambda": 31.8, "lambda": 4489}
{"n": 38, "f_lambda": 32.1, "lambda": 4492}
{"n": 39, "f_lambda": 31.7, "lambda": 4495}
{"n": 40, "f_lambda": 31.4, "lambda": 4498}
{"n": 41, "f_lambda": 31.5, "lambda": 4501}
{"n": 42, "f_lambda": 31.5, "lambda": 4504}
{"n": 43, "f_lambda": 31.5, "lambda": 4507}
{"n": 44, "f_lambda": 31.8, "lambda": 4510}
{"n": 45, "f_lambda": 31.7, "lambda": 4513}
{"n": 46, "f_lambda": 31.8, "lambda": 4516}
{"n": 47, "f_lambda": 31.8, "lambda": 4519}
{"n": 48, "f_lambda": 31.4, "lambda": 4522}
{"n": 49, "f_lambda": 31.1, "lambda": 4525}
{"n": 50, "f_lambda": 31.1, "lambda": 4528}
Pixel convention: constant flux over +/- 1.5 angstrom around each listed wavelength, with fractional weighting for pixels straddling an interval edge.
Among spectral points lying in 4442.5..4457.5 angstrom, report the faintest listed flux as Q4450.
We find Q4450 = 31.2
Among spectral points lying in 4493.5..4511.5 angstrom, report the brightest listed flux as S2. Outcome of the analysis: 31.8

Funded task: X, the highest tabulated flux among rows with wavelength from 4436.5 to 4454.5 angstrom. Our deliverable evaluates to 31.9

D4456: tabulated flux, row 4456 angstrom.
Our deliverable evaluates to 31.6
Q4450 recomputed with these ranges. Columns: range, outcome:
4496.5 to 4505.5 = 31.4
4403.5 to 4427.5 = 31.5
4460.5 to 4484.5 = 31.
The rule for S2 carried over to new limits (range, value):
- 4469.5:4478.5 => 31.5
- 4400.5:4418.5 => 32.1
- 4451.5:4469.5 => 31.6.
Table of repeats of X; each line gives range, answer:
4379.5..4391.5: 32.7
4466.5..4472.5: 31.4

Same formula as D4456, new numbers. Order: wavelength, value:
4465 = 31.2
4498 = 31.4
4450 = 31.2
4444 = 31.9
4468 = 31.4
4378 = 31.9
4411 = 31.9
